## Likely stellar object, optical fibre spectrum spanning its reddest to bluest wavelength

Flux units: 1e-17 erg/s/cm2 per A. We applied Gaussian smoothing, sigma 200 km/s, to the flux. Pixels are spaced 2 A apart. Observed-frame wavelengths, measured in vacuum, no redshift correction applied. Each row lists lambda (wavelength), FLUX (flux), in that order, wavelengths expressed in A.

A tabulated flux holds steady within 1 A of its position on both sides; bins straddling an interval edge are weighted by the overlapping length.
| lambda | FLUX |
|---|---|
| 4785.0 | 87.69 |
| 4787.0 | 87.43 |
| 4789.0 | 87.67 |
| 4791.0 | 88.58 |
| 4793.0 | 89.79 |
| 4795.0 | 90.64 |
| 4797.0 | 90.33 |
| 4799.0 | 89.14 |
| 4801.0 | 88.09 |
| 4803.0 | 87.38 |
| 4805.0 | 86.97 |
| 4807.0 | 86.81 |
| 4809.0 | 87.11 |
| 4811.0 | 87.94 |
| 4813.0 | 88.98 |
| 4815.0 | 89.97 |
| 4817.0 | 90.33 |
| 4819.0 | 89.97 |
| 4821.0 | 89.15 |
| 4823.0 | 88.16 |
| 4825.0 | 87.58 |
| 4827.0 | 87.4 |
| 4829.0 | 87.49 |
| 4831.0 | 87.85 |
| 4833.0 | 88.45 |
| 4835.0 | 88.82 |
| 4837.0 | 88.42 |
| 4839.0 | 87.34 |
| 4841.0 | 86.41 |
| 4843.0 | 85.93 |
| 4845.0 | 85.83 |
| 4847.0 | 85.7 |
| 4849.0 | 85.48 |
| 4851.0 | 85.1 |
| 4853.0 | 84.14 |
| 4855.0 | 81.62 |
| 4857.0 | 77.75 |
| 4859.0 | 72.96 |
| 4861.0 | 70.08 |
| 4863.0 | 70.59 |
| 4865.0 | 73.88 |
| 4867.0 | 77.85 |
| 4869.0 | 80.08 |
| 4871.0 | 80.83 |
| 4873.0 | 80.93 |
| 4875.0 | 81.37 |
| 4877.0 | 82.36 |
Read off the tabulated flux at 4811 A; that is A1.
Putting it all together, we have 87.94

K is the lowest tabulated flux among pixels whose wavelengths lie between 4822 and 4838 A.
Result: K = 87.4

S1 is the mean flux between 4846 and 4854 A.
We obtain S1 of 85.1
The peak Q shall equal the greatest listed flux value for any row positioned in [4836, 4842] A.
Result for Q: 88.42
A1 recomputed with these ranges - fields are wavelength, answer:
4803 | 87.38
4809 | 87.11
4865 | 73.88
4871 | 80.83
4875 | 81.37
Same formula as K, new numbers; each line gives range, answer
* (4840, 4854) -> 84.14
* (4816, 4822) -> 89.15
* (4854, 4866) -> 70.08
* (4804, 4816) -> 86.81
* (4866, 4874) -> 77.85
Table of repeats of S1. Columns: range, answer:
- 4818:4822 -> 89.6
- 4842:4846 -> 85.9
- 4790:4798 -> 89.8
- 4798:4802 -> 88.6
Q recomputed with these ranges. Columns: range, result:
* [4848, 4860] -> 85.48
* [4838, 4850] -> 87.34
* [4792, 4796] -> 90.64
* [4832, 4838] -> 88.82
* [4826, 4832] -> 87.85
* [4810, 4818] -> 90.33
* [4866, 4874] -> 80.93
